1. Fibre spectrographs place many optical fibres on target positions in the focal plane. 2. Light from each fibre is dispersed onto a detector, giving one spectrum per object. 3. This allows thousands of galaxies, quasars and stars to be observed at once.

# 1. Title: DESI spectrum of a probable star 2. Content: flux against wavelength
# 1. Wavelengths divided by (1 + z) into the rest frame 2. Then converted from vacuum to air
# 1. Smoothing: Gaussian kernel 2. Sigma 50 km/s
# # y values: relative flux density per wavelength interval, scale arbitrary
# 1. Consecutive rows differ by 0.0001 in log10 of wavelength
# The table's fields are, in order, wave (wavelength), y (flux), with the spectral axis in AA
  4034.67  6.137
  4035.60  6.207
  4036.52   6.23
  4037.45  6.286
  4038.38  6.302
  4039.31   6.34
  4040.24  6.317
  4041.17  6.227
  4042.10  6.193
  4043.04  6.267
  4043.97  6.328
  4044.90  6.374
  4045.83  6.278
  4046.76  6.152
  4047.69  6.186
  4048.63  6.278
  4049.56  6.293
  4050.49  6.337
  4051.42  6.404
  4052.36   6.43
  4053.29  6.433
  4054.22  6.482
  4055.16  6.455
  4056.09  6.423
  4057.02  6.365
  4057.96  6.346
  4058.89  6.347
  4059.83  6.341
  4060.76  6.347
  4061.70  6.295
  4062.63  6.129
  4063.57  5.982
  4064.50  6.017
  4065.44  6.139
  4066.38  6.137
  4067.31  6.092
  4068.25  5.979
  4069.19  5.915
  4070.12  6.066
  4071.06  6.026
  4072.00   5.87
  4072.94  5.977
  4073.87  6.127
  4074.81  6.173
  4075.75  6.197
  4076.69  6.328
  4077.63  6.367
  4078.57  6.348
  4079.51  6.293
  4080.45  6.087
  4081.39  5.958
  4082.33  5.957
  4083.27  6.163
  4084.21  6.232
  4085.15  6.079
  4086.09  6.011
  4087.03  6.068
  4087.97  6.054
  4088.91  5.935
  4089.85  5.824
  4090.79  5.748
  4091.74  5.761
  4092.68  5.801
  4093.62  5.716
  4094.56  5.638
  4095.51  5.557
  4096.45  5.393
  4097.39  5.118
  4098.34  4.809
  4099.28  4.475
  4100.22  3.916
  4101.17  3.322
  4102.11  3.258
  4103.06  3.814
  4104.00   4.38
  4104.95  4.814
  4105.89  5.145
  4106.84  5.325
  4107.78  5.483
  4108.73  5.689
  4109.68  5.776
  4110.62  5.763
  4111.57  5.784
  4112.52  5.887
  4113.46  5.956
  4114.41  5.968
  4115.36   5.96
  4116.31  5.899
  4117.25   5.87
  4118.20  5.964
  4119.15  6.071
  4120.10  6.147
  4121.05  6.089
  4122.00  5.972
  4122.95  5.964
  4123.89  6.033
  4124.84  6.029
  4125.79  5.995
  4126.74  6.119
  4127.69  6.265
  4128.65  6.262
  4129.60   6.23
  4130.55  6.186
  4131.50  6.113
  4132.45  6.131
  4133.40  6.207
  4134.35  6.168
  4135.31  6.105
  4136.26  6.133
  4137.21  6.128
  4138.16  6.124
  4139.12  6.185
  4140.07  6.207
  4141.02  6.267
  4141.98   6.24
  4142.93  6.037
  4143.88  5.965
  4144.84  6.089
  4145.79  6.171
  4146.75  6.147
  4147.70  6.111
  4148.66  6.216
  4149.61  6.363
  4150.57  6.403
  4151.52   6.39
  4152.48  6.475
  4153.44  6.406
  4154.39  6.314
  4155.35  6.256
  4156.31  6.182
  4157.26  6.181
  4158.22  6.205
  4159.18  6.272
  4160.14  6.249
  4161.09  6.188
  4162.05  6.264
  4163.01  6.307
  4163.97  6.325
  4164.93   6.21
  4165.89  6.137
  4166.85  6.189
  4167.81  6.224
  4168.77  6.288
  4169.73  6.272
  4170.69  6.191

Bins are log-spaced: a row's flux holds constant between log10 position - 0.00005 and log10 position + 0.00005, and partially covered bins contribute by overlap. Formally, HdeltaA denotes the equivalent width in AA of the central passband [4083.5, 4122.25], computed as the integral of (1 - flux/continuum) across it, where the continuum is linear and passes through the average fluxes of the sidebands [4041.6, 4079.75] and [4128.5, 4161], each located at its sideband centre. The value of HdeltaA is 4.6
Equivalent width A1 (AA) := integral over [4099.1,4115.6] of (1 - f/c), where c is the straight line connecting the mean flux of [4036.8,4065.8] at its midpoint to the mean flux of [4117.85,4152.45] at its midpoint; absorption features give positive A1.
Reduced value 3.1 AA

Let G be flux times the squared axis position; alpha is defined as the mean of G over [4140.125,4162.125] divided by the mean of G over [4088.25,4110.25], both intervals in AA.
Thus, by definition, 1.26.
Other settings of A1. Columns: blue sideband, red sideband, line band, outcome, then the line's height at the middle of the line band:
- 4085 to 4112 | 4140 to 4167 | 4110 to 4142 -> -1.84 AA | 5.74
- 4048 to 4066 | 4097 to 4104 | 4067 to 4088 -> -3.42 AA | 5.27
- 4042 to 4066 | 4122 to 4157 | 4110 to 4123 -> 0.55 AA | 6.21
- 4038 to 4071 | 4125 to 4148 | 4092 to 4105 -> 3.08 AA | 6.2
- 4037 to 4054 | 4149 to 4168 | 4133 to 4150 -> 0.33 AA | 6.28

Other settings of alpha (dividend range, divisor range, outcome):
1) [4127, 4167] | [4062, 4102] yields 1.11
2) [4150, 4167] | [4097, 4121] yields 1.23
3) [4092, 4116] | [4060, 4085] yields 0.86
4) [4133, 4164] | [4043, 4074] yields 1.04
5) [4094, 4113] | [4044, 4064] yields 0.81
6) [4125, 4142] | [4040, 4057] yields 1.02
